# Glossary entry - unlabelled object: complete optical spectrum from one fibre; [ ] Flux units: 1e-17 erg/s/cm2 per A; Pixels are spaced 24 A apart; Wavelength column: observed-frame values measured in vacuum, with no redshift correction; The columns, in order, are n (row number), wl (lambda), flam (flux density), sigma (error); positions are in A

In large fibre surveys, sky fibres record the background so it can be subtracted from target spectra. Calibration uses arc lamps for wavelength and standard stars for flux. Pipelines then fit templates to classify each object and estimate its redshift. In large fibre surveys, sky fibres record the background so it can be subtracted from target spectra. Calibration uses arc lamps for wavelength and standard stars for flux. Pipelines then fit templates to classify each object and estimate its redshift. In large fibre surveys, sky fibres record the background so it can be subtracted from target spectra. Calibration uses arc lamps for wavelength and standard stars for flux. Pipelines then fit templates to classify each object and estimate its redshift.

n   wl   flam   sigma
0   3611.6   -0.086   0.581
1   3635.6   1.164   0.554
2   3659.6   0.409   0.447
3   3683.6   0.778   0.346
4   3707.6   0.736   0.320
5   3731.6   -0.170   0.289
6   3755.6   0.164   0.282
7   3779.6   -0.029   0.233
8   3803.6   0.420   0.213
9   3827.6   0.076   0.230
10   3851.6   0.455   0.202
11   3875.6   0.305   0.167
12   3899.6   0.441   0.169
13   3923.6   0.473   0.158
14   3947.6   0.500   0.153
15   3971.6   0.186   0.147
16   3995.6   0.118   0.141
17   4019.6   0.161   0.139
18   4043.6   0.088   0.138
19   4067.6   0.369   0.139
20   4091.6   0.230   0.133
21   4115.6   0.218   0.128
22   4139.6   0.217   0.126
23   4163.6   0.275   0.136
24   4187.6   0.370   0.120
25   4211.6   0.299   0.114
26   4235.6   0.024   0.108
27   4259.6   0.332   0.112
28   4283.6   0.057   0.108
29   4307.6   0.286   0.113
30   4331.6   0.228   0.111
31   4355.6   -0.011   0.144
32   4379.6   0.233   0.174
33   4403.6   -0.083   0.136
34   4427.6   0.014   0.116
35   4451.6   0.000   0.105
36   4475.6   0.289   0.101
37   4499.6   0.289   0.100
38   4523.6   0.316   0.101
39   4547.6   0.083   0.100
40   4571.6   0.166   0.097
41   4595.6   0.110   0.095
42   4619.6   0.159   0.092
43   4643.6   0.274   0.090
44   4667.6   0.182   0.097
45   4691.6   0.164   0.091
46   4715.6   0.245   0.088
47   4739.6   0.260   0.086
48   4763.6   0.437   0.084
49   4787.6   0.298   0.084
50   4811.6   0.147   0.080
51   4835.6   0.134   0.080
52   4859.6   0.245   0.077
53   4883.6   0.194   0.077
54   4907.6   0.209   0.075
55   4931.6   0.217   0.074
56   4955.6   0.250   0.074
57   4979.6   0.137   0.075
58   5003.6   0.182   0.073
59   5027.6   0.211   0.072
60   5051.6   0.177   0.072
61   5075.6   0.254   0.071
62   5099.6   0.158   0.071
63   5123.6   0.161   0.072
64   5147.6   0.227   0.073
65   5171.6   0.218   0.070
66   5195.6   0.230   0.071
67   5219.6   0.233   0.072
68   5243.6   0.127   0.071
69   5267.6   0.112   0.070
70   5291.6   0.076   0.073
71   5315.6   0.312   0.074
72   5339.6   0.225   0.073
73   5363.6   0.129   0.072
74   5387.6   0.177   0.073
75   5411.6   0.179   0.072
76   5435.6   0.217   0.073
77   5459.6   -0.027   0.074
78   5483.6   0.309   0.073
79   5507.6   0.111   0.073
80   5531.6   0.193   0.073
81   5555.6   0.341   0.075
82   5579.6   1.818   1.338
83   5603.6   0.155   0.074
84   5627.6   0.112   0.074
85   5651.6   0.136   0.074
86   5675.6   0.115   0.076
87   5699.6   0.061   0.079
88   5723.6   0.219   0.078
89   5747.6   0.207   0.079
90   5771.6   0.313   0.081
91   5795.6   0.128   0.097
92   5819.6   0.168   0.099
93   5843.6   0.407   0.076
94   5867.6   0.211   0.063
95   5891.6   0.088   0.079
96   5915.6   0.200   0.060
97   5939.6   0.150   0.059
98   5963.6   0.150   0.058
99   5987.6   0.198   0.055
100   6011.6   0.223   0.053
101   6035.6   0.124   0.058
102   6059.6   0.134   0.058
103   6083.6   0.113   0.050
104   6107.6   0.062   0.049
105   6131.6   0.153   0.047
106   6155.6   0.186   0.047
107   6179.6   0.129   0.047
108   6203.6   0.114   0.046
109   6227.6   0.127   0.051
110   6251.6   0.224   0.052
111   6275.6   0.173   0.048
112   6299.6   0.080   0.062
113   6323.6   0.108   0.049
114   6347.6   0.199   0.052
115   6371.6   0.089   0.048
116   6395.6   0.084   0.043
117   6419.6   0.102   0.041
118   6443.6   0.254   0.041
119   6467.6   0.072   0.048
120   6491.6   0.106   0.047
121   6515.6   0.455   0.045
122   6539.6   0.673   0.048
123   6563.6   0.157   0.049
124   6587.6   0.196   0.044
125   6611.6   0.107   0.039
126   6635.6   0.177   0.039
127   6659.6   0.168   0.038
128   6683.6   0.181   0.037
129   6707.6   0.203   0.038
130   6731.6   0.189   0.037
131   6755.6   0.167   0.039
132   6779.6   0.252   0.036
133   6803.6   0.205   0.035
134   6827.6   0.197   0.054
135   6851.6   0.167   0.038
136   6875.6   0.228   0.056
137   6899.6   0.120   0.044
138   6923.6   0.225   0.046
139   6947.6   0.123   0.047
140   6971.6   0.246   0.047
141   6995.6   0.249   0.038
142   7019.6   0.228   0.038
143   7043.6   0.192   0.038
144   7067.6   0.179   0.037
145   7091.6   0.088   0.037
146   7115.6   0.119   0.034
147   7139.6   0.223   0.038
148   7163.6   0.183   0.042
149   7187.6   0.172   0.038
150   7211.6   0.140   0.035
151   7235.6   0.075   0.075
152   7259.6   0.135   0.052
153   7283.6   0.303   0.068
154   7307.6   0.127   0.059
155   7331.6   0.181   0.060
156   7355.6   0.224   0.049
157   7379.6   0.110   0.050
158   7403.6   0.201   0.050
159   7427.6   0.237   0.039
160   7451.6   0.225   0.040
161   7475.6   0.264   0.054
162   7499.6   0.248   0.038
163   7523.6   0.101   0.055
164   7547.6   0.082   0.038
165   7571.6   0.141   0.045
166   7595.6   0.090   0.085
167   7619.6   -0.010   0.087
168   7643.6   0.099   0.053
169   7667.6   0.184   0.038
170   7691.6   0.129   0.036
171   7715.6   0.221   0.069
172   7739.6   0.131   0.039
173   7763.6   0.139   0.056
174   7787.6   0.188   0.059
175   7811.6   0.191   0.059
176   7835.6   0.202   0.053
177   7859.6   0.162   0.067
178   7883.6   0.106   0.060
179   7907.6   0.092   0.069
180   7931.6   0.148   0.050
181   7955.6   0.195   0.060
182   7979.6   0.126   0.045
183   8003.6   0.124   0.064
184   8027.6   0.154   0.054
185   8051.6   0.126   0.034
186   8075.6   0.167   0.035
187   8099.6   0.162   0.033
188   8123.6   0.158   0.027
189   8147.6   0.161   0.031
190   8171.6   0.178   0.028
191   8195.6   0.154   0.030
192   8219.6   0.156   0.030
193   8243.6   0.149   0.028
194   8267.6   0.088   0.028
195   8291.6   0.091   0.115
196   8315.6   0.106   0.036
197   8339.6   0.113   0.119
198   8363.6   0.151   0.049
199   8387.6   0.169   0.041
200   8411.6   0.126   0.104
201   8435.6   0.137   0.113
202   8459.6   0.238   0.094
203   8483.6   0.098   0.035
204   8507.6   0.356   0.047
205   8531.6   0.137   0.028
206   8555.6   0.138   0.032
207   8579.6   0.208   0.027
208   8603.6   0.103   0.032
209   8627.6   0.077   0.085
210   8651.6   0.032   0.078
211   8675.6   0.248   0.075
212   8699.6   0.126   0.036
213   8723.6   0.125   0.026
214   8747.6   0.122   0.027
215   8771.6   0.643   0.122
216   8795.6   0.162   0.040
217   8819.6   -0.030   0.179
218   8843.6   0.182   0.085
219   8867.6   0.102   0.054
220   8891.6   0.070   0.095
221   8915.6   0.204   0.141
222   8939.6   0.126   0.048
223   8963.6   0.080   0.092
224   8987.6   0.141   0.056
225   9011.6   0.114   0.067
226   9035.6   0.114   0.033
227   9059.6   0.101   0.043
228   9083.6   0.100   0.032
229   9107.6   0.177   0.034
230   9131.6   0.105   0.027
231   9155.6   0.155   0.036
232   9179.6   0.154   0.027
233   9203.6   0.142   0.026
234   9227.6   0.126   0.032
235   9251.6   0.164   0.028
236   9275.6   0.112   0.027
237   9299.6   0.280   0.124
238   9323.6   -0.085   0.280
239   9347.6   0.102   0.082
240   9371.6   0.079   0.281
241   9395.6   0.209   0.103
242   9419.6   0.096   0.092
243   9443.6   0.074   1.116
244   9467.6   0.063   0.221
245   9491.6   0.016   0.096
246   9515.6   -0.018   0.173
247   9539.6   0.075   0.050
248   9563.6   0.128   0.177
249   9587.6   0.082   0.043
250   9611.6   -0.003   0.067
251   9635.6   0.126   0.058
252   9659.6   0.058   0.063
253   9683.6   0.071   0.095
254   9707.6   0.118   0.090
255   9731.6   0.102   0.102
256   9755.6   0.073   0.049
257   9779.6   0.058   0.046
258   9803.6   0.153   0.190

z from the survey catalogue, 0.751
